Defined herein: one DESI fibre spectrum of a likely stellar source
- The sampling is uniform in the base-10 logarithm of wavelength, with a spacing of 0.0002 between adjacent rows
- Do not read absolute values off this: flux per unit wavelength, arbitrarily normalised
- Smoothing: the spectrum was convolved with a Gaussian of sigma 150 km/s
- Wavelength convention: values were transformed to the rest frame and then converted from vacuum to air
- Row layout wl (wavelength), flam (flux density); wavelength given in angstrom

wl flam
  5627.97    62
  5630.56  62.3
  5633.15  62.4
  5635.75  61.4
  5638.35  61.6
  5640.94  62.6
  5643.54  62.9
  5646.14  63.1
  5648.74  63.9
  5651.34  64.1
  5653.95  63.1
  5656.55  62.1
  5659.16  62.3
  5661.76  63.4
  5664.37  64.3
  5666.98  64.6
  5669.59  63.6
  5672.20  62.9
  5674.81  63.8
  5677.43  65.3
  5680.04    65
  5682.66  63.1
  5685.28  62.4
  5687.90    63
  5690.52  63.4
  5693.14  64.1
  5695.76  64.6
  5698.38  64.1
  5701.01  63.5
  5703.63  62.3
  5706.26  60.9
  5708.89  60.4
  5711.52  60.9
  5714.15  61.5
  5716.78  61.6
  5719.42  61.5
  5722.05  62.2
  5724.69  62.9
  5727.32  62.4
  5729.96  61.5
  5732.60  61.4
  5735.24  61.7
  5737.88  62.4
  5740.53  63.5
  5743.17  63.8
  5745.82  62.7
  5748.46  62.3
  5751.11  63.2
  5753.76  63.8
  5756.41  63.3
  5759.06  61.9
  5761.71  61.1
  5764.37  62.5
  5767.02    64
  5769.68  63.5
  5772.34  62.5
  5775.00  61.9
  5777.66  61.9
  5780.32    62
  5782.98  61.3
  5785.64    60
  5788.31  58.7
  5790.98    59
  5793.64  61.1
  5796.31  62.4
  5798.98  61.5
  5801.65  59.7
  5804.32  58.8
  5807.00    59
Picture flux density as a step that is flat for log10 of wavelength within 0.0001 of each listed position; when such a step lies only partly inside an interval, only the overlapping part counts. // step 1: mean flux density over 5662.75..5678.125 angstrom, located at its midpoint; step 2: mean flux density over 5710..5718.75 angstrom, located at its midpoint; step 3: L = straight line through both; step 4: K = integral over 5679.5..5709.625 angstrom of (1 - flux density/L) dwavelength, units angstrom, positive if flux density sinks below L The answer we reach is -0.26 angstrom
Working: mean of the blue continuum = 64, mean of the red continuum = 61.3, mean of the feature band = 63.1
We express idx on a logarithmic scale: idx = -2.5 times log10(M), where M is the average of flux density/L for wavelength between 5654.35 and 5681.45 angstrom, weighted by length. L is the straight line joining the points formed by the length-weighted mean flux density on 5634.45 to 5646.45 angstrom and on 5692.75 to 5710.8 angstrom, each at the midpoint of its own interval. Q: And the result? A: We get -0.022 mag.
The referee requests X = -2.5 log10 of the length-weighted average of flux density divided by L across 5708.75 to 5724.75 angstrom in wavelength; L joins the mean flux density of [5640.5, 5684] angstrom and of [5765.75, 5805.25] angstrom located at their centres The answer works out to 0.017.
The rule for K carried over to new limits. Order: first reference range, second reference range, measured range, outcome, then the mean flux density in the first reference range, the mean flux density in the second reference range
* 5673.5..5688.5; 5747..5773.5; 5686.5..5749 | 0.9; 63.8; 62.8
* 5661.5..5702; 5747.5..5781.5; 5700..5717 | 0.5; 63.8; 62.6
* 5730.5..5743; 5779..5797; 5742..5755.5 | -0.3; 62.3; 60.6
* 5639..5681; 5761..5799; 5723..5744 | 0.0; 63.5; 61.6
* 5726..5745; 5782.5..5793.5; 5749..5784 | -1.0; 62.4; 59.8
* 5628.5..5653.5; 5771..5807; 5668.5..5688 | -0.5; 62.7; 60.8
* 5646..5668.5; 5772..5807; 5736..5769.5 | -0.8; 63.5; 60.7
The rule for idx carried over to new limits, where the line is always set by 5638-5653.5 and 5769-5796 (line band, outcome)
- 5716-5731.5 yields 0.00 mag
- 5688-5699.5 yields -0.03 mag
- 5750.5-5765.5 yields -0.02 mag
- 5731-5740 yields 0.00 mag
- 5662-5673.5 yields -0.02 mag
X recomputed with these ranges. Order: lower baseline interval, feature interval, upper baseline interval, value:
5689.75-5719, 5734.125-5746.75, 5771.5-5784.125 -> -0.011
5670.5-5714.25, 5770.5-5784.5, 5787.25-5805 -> -0.021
